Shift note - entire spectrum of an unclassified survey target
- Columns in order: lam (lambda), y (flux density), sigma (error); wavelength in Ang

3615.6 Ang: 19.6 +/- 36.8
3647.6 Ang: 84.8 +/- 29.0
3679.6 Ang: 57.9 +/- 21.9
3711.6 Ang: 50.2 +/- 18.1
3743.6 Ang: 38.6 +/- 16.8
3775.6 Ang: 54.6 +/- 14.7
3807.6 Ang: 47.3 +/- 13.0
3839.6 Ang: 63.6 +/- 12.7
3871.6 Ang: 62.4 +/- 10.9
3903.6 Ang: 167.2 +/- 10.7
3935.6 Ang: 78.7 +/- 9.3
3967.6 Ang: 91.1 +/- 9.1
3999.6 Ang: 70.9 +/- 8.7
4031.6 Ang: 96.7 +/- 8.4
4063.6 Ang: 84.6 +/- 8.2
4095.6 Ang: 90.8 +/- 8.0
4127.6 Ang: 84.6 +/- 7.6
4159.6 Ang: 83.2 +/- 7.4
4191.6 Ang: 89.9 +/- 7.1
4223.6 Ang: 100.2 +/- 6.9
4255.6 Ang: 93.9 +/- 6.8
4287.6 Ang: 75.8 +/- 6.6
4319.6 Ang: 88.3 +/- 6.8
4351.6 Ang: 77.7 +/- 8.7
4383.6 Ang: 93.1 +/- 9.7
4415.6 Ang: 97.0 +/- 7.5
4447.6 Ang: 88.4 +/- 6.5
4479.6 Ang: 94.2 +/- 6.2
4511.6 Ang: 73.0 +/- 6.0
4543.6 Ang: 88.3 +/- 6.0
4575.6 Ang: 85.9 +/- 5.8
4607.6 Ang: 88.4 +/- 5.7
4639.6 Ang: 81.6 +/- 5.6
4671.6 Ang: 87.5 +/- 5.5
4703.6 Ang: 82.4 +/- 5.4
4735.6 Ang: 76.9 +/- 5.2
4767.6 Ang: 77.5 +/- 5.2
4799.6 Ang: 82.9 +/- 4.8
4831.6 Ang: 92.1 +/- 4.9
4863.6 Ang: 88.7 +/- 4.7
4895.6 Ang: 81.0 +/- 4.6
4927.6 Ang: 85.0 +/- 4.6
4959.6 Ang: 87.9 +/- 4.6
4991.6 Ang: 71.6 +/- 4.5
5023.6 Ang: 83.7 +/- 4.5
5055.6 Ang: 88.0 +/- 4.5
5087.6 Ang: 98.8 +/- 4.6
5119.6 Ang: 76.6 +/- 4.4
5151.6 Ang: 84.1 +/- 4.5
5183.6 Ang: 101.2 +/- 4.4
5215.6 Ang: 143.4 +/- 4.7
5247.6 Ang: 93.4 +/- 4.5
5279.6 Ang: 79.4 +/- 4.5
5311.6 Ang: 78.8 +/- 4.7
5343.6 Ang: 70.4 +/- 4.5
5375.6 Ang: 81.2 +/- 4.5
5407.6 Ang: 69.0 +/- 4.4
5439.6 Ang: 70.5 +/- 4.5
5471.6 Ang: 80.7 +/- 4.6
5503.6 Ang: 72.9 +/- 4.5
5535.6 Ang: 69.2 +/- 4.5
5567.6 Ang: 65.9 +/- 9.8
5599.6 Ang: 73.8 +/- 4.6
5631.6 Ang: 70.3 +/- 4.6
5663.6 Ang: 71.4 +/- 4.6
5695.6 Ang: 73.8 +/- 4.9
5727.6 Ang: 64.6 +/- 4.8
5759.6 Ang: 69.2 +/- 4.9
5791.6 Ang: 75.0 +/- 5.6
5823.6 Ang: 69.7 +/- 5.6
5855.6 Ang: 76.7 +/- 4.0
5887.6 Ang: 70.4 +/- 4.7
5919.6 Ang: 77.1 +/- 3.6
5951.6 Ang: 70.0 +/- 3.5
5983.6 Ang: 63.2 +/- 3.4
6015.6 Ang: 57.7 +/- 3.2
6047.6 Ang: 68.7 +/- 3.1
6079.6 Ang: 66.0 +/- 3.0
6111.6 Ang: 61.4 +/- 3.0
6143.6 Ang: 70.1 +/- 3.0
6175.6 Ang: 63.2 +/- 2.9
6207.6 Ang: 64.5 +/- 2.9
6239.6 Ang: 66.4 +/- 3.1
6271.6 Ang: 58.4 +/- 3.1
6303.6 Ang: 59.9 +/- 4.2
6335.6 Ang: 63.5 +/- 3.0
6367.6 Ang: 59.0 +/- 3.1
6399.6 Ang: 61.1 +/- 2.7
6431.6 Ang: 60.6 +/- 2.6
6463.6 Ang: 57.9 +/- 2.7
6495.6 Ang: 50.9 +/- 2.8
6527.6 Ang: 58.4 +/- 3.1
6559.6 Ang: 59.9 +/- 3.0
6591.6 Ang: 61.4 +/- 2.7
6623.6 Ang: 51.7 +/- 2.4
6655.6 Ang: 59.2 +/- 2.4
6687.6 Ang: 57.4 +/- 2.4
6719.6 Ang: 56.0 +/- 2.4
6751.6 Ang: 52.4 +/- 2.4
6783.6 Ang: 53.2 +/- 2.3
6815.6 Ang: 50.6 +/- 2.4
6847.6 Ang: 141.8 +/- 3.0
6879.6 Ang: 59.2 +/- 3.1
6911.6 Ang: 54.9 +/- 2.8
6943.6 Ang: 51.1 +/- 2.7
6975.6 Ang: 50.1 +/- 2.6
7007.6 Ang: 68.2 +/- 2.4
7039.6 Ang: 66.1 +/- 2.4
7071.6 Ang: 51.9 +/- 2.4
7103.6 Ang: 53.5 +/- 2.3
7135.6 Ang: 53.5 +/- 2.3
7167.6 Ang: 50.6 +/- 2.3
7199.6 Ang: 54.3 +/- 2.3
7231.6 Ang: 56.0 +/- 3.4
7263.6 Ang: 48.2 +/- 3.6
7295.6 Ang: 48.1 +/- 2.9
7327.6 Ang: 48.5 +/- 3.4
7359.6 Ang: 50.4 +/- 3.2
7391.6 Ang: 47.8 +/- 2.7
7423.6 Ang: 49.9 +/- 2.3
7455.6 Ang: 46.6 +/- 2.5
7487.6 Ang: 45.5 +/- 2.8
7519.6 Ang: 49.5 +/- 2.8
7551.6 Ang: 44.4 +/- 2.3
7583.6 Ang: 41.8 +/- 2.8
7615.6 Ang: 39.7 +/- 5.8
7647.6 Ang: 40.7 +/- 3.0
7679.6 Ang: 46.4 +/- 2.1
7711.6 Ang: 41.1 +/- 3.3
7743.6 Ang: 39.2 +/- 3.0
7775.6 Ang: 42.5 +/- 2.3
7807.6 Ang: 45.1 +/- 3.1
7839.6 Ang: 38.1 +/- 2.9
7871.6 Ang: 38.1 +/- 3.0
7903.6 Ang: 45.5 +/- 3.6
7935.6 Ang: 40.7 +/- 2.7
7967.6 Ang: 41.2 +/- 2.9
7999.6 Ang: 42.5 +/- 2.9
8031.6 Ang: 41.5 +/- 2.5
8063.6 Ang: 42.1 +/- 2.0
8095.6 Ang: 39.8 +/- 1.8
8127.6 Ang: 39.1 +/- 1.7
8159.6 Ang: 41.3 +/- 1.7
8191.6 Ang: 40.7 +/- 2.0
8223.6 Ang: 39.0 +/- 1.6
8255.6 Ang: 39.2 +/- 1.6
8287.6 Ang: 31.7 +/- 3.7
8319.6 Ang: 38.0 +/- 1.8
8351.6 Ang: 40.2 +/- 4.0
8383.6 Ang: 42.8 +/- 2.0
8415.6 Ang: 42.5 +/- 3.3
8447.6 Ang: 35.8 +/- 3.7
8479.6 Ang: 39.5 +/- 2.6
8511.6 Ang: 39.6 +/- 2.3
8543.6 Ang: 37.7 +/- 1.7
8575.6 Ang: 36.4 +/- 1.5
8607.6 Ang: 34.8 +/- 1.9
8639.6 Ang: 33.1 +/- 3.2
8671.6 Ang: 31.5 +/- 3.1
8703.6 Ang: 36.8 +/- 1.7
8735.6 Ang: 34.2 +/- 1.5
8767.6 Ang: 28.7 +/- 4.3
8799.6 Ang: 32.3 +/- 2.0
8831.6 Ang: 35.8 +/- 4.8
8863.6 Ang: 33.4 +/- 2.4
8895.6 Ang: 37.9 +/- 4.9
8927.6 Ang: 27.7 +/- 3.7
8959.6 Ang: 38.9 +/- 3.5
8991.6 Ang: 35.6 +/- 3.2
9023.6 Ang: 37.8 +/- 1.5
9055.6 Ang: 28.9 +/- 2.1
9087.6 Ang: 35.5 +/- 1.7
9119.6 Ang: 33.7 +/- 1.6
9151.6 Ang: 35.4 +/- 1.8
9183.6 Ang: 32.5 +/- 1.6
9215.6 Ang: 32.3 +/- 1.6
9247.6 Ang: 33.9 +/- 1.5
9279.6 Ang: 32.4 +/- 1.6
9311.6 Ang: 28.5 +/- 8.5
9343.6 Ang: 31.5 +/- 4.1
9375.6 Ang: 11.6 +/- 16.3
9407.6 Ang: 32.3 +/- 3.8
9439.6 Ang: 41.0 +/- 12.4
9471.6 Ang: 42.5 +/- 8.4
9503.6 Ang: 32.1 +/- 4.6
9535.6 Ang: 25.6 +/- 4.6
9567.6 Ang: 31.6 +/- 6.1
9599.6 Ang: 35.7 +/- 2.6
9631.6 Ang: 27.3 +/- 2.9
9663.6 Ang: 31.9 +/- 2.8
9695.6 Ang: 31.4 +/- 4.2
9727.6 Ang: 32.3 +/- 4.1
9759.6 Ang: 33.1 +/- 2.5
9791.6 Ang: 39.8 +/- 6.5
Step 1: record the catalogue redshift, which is 0.044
